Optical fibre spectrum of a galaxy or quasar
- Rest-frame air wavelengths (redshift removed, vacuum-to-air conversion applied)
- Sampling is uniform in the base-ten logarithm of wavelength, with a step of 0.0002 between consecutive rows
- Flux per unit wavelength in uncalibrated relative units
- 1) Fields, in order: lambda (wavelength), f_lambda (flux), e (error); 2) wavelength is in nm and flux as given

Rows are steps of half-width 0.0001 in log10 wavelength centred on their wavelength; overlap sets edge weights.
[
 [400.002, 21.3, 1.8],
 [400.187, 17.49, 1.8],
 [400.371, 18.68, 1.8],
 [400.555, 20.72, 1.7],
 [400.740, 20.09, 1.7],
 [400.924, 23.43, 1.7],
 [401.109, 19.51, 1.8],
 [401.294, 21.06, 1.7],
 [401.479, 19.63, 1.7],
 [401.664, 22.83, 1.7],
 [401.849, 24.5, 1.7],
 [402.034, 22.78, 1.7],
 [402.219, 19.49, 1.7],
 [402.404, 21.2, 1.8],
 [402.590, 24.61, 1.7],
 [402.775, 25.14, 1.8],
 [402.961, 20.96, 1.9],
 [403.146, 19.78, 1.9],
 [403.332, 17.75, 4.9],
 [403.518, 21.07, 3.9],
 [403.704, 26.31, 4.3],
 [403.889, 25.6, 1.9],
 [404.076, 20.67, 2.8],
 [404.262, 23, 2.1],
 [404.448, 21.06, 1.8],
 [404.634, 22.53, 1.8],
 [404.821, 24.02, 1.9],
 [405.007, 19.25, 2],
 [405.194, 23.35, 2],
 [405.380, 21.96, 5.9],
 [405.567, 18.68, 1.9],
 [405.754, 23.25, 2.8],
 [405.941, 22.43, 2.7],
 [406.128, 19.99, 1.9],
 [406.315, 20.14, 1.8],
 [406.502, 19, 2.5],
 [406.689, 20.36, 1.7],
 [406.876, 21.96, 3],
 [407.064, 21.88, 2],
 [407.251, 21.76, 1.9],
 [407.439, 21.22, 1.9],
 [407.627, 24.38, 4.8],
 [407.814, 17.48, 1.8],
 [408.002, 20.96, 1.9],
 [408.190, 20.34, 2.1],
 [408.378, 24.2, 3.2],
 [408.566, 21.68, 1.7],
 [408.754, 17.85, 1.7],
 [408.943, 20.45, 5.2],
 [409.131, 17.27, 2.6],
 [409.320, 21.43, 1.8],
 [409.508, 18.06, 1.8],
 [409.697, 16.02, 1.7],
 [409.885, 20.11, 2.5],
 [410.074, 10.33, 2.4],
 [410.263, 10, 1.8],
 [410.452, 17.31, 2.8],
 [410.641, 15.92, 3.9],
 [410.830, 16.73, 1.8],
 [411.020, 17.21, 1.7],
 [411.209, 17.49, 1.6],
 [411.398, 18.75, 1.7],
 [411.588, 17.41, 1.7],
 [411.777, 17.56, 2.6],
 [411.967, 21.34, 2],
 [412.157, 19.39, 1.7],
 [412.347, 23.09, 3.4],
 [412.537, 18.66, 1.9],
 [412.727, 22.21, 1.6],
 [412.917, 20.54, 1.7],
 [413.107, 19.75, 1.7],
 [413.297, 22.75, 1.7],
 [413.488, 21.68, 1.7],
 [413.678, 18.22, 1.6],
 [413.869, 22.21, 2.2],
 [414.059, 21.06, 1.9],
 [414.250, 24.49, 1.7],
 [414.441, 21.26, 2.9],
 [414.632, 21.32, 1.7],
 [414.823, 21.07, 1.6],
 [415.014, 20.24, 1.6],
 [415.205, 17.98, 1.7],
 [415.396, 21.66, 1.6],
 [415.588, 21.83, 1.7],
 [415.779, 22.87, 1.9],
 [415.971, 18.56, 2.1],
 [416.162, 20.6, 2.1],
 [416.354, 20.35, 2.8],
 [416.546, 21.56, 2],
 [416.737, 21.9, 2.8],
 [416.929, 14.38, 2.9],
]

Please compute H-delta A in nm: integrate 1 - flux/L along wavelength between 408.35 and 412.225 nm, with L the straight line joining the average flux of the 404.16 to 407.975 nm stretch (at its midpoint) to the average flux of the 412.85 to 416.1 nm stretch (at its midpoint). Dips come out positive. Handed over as 0.62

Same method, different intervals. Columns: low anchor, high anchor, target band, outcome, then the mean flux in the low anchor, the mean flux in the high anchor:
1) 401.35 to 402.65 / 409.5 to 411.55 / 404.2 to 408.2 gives -0.462 nm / 22.1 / 16.1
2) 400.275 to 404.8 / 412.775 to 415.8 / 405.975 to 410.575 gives 0.458 nm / 21.8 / 21.2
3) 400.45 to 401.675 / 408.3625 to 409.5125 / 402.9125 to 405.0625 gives -0.140 nm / 20.9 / 20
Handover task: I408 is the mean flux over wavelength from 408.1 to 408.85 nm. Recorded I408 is 21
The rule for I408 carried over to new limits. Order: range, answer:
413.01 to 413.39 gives 21.3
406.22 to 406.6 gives 19.6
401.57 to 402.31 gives 22.4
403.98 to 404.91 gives 22.2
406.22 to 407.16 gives 20.7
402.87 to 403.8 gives 21.2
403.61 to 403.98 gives 26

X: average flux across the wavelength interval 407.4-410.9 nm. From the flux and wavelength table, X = 18.5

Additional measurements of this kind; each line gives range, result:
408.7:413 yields 18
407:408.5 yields 21.5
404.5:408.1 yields 21.3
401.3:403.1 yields 22.2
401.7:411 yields 20.5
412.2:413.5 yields 21.1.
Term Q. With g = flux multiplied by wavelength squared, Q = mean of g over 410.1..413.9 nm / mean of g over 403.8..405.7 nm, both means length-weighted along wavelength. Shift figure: 0.9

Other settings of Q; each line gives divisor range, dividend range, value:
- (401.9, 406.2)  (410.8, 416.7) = 0.97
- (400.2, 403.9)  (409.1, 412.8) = 0.86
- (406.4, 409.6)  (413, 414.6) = 1.07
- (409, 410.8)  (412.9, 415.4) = 1.31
